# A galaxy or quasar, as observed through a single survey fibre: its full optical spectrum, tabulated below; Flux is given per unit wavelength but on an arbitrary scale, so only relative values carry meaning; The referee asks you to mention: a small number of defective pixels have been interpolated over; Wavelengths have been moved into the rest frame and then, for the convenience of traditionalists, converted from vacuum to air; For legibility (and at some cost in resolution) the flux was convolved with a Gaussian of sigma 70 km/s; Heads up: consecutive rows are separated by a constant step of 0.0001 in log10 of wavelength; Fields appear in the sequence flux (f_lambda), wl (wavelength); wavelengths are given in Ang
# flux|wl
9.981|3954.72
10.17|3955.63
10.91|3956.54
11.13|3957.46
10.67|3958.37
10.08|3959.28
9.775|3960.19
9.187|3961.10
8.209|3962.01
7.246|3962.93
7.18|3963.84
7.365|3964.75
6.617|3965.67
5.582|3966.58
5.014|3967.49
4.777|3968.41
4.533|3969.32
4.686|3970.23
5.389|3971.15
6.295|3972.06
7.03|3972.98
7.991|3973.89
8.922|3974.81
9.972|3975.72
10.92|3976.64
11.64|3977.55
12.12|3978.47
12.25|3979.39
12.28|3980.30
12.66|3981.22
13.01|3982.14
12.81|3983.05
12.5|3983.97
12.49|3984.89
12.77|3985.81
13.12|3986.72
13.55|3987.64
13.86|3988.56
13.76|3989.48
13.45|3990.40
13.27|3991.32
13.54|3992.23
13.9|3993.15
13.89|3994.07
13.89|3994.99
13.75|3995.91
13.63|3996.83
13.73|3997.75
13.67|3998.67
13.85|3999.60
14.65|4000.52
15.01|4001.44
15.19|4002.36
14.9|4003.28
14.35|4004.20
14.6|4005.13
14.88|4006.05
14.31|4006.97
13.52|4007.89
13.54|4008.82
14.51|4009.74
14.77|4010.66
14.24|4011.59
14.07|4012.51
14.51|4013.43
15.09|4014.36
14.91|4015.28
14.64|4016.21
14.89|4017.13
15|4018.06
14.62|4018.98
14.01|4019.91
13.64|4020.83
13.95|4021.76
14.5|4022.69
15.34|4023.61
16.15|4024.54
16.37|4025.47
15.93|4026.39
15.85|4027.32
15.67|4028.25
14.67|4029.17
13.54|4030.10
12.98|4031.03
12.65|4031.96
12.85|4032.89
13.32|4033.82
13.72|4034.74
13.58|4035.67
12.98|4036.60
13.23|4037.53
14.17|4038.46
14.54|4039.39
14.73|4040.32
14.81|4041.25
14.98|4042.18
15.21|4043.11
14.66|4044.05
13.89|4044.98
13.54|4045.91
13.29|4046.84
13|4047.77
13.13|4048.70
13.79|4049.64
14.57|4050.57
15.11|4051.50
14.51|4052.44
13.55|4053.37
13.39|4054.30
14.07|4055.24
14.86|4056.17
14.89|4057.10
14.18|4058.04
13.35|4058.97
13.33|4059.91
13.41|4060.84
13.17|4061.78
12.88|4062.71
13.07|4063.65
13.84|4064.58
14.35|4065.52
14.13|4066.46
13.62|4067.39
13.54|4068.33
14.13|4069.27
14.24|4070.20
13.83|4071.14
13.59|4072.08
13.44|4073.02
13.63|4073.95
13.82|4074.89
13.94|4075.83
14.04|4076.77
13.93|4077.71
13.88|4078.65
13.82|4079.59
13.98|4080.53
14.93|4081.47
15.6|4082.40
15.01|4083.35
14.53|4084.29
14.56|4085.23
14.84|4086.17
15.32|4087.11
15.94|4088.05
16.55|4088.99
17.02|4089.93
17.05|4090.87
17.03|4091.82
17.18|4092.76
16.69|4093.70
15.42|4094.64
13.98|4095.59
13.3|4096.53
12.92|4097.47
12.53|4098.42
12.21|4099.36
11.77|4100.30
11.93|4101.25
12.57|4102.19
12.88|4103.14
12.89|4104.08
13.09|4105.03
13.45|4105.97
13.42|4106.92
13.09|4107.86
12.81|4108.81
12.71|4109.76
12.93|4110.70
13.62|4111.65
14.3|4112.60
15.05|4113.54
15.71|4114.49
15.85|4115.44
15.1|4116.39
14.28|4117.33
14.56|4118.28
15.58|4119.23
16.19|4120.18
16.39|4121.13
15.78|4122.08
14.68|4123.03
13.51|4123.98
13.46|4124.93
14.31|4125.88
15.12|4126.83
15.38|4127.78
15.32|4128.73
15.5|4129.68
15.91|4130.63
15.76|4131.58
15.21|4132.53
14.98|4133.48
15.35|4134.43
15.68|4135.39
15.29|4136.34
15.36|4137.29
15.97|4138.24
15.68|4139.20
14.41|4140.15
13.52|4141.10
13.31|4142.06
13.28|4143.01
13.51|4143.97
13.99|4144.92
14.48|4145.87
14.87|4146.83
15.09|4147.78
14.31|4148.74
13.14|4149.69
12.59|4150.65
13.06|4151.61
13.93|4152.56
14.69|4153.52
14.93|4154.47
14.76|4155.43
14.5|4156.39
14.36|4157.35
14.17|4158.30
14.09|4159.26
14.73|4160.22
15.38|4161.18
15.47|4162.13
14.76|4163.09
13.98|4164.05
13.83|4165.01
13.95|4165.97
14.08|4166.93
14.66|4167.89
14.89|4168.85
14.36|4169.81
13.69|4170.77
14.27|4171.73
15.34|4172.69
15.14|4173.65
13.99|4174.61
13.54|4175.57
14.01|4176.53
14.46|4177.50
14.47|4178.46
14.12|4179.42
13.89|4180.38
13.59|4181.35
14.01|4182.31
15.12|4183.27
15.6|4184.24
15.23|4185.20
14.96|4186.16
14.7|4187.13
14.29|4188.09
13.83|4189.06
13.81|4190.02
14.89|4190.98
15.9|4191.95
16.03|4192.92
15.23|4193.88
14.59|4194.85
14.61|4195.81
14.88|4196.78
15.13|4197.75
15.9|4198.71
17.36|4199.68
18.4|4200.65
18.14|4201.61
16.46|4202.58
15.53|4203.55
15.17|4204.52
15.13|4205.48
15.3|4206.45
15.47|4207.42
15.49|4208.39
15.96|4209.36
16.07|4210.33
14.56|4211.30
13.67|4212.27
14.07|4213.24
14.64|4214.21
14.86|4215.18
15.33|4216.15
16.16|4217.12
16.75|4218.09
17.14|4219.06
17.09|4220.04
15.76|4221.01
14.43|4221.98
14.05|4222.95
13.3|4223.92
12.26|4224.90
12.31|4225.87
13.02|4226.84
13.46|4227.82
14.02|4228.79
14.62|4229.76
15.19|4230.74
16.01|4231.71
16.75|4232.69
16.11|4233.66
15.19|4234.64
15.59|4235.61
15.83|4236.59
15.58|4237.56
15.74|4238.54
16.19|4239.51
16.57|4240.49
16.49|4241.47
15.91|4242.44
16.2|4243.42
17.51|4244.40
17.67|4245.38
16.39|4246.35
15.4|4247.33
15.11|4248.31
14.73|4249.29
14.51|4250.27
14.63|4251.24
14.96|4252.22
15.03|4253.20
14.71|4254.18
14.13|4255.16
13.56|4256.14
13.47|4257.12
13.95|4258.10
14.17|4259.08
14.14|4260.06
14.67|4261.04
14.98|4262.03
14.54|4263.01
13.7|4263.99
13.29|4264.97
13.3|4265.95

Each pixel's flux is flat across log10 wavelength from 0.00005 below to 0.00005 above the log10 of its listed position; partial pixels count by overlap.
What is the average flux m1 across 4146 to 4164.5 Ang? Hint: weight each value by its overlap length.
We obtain 14.4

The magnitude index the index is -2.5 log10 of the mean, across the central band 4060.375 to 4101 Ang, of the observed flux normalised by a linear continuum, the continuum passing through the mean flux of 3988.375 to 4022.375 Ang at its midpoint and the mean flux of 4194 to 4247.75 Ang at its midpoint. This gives 0.02 mag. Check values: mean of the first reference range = 14.2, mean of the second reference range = 15.5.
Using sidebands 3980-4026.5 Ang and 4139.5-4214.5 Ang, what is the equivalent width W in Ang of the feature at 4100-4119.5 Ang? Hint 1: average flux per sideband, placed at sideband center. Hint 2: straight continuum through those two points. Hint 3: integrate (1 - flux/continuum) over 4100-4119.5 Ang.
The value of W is 1.0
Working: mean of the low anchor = 14.1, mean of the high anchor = 14.7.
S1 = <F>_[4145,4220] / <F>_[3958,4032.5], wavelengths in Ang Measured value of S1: 1.20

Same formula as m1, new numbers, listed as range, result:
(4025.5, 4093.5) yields 14.3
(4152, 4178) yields 14.4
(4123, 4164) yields 14.6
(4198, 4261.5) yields 15.3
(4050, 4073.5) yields 13.9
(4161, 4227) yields 14.9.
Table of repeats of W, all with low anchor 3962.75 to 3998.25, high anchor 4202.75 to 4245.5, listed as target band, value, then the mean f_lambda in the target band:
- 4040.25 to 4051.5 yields -2.2 Ang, 14.2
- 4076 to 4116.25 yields -4.6 Ang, 14.3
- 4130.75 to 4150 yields -1.4 Ang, 14.7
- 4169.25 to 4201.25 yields -0.6 Ang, 14.8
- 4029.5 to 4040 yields -1.6 Ang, 13.4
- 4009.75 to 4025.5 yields -4.7 Ang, 14.7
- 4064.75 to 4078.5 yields -1.7 Ang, 13.9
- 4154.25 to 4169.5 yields -0.5 Ang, 14.5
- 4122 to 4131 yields -1.0 Ang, 14.8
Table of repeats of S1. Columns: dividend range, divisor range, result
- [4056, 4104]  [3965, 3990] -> 1.44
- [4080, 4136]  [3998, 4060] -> 1.02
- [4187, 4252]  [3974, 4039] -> 1.12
